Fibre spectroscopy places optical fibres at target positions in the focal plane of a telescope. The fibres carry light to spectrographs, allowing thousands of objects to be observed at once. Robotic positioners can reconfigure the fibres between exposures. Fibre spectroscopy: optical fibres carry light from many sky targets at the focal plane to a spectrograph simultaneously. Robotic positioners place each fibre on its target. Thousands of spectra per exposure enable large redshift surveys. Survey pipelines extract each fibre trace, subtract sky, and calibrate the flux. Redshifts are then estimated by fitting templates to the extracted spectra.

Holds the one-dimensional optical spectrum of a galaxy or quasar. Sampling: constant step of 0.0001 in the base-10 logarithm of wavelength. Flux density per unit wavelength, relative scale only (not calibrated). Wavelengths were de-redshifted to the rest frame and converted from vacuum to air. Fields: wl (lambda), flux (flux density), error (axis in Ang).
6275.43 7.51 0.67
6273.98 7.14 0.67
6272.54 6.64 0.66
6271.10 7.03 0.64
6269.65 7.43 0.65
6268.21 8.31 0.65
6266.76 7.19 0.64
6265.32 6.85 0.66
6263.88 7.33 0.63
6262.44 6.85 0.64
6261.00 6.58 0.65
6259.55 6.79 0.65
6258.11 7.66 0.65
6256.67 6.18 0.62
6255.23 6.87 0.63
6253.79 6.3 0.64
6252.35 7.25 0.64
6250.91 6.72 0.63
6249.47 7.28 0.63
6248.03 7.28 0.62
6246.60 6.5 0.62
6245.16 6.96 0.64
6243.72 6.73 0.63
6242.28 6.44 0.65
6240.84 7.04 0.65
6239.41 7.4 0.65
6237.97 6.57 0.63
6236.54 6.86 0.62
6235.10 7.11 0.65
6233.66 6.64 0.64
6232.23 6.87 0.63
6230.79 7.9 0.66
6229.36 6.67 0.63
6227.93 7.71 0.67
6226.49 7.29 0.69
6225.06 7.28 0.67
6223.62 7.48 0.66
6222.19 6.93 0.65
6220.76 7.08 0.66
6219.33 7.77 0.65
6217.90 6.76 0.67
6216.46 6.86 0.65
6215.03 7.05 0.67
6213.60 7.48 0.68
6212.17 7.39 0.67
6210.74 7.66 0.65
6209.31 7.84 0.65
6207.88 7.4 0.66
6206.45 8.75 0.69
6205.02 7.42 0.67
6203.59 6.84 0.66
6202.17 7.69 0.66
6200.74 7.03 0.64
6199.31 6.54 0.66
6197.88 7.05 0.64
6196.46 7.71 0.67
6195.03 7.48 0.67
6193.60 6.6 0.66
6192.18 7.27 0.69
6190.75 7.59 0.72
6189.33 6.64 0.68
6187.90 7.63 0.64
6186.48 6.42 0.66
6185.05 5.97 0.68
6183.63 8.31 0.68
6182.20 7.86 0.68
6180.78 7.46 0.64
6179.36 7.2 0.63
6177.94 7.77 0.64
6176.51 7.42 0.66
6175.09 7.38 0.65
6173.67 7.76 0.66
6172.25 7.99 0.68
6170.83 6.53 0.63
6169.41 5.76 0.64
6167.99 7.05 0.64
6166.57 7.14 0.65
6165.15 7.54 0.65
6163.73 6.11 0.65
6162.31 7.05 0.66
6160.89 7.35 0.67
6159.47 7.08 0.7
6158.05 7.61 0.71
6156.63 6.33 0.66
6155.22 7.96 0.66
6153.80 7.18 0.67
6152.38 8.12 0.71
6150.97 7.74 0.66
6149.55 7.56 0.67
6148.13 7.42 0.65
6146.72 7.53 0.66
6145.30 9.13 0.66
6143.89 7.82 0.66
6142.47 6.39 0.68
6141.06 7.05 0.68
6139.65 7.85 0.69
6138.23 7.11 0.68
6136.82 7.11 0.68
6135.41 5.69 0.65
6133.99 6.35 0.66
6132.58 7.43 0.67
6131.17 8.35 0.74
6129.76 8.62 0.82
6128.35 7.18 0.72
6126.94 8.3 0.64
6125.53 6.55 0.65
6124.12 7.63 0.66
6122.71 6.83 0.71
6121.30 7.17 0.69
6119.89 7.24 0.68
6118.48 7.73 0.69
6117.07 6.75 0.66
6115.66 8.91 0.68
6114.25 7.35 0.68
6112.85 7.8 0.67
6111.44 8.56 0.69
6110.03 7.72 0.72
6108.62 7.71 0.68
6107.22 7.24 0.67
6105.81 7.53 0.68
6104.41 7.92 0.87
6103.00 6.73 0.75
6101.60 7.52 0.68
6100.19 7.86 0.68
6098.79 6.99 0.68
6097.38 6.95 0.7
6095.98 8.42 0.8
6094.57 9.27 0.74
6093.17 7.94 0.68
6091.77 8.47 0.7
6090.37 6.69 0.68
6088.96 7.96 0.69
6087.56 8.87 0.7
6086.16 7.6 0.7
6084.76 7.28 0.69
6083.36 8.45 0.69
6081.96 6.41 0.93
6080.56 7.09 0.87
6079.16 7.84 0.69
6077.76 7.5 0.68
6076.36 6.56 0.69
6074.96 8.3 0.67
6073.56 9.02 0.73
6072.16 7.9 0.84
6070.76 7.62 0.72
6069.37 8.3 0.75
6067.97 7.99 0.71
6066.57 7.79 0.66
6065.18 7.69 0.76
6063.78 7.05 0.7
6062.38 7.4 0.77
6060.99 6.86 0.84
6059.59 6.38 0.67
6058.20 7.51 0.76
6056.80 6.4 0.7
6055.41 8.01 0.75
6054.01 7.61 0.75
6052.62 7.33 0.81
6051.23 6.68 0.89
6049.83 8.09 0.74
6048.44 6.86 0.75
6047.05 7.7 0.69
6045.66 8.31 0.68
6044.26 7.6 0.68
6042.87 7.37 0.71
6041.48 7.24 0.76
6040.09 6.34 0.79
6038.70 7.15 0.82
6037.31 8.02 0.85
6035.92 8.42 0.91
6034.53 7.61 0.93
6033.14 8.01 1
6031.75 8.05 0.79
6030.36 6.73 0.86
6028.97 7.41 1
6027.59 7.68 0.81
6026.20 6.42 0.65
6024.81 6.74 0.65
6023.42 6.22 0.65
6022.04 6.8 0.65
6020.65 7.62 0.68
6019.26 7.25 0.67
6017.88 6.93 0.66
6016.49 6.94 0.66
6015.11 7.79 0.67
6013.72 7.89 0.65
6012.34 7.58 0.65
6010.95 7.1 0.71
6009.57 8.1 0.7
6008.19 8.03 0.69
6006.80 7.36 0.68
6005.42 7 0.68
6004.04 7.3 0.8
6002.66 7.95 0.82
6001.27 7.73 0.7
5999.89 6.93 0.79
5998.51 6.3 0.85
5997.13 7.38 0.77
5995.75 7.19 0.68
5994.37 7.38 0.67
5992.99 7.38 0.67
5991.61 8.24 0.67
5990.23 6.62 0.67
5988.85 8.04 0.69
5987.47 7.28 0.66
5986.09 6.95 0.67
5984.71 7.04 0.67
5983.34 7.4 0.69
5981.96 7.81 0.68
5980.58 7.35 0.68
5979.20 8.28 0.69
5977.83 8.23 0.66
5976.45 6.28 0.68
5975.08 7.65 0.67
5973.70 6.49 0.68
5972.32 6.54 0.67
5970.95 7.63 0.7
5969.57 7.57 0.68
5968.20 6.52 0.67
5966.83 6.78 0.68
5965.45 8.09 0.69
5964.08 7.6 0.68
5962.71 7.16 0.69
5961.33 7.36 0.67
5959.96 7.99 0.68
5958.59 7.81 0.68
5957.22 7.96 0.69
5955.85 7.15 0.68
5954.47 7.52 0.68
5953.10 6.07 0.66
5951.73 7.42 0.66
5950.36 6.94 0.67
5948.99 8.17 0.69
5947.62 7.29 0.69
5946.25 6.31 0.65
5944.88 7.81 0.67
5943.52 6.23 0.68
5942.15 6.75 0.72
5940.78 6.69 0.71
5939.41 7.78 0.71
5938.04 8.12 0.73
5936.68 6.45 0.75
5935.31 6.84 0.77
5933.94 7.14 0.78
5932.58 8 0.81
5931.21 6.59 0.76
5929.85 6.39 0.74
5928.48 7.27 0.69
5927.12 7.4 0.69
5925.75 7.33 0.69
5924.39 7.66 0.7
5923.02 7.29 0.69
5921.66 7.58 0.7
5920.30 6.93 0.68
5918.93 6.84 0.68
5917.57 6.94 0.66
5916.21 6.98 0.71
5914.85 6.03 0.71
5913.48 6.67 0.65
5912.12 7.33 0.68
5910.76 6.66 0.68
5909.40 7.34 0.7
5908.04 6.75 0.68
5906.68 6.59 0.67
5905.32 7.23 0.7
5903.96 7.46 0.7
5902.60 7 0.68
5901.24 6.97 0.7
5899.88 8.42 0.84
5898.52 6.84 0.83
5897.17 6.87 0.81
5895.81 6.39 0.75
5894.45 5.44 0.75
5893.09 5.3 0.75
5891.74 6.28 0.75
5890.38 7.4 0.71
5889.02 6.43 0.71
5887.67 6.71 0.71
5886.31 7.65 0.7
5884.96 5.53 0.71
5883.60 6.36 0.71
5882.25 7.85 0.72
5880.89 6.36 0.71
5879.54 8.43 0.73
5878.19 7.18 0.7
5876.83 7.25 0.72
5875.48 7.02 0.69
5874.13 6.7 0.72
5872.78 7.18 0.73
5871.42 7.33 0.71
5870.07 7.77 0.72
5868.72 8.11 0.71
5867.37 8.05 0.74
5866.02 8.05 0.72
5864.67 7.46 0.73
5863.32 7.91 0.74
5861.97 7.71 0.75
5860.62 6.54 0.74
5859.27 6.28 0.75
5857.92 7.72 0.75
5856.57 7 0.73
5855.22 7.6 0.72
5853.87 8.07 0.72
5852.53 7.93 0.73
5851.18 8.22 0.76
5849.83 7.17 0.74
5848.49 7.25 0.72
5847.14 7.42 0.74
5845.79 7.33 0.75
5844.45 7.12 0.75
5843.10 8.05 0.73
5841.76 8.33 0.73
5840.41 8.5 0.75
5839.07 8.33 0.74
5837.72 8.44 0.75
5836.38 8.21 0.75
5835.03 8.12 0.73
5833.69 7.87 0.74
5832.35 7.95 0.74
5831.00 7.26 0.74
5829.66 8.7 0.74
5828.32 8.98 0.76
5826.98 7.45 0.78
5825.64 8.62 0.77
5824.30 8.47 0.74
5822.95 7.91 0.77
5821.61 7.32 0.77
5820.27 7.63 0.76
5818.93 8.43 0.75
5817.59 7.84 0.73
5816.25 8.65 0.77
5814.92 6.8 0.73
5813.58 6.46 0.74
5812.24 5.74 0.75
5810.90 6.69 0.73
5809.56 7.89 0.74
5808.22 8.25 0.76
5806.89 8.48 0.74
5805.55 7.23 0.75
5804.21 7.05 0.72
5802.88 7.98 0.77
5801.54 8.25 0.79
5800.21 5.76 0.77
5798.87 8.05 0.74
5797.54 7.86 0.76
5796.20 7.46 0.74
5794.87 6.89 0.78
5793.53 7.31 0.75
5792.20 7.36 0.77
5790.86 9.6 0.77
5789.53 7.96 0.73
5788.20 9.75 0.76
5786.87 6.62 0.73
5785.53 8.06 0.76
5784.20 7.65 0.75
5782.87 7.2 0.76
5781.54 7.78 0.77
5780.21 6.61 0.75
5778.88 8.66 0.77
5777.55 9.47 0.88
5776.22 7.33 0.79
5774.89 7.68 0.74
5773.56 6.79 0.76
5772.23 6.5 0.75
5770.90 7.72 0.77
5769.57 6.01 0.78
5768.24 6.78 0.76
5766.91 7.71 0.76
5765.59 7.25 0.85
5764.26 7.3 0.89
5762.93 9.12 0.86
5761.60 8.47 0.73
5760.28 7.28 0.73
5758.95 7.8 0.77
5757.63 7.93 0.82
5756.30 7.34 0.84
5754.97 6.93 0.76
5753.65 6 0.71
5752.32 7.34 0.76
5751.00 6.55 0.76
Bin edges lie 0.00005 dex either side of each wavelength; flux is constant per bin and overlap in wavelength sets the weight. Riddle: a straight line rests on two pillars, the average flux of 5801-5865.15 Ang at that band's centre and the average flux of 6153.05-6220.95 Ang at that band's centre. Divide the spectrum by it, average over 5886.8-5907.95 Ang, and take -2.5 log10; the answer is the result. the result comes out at 0.13 mag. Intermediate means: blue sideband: 7.72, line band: 6.76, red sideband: 7.25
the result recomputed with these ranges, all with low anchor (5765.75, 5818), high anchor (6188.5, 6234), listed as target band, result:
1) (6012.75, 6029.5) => 0.04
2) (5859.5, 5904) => 0.06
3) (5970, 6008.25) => 0.01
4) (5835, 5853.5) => -0.05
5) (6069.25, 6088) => -0.05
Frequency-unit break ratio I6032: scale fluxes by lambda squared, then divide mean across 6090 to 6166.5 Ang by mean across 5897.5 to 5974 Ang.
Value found 1.1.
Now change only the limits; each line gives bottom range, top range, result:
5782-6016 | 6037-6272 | 1.08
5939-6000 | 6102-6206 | 1.07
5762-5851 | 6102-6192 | 1.07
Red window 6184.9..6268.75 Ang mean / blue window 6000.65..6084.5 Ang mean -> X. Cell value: 1.0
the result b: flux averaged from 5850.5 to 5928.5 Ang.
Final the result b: 7.13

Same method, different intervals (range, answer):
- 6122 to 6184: 7.35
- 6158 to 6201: 7.16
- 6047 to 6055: 7.38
